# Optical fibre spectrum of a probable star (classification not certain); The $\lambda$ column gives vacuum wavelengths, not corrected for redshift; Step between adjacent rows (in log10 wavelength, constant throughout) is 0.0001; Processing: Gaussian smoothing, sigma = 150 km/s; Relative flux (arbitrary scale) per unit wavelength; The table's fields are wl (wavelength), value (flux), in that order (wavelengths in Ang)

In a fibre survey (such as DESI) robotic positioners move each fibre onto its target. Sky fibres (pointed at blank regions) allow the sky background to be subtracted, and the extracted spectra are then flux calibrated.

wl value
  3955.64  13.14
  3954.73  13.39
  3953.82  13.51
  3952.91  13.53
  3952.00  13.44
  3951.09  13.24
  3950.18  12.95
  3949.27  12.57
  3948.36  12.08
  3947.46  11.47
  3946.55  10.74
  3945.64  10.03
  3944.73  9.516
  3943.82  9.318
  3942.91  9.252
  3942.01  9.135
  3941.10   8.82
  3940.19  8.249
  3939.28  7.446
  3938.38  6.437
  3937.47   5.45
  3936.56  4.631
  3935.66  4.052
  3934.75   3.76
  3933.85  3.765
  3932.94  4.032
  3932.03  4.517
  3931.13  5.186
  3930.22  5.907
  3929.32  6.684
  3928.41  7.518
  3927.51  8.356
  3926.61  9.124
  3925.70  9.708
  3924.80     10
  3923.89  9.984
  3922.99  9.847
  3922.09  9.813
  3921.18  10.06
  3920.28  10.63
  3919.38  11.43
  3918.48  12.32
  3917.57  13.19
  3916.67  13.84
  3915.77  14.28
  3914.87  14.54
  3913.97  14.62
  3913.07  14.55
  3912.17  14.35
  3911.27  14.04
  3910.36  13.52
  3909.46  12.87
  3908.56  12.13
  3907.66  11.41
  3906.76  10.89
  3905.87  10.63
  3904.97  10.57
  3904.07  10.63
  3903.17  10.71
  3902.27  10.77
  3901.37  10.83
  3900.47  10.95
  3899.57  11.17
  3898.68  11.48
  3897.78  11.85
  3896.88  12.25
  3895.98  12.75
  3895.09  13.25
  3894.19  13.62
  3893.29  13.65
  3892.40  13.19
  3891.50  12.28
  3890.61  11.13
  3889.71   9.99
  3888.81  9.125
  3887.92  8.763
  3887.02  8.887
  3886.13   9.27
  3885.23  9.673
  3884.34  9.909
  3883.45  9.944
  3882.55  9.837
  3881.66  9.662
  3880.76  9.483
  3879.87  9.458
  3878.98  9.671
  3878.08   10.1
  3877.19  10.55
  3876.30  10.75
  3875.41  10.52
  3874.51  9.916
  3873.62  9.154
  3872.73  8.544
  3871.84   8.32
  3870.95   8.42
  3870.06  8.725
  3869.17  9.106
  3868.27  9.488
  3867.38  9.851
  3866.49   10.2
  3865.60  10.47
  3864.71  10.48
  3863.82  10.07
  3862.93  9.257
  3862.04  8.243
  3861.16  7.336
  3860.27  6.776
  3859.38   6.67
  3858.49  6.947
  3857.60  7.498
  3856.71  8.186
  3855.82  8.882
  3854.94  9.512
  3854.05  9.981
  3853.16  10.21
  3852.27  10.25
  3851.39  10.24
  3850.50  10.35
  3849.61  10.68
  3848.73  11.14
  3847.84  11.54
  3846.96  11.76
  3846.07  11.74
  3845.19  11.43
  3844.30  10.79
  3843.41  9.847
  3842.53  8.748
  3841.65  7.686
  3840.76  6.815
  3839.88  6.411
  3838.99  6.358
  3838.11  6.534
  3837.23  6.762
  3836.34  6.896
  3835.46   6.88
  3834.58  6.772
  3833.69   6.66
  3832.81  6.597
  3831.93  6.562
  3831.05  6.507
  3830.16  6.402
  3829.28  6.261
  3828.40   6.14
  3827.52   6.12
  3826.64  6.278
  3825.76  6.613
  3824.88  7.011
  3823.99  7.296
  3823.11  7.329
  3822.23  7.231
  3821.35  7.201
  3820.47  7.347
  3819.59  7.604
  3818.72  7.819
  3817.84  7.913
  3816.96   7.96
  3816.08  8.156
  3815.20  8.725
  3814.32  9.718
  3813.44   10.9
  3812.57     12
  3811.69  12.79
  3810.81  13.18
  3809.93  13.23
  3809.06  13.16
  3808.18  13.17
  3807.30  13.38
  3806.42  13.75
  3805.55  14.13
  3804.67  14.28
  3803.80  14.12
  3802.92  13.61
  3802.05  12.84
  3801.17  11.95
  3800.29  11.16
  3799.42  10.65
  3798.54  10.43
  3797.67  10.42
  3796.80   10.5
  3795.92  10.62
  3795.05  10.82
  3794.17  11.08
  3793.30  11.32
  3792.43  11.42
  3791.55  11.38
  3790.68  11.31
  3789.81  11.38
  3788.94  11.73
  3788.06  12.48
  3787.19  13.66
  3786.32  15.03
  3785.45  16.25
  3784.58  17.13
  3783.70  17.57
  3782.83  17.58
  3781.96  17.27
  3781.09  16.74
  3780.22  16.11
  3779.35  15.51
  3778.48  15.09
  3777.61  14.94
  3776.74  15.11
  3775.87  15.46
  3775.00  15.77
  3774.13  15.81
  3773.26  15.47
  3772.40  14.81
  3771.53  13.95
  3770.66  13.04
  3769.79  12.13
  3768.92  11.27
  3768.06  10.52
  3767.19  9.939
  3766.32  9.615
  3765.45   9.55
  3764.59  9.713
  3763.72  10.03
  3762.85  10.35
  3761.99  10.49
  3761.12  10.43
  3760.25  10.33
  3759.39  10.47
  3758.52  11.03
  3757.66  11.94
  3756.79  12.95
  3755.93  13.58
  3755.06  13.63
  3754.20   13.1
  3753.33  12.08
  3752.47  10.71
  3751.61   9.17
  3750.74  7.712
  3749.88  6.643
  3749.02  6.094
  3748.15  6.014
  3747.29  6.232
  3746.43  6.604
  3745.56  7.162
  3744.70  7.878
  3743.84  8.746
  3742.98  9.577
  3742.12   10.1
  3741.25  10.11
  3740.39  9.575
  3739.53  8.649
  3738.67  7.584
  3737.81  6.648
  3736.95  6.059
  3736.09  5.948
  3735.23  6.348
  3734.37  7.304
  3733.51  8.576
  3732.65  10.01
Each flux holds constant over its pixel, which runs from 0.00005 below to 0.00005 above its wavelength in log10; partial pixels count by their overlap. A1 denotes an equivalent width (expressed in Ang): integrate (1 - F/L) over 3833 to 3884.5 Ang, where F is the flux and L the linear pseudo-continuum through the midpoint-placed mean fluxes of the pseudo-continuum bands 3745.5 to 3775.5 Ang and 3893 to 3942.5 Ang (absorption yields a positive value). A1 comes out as 6.4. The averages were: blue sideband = 10.9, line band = 9.1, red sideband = 10.1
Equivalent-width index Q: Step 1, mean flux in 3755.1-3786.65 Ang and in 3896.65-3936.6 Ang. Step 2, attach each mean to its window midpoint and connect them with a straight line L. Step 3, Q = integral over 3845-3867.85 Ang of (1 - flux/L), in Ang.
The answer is 3.9 Ang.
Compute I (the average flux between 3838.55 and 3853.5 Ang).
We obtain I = 9.76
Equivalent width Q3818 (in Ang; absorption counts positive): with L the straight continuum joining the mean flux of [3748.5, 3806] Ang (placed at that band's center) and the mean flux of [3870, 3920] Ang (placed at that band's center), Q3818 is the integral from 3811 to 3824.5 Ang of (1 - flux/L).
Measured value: 3.7 Ang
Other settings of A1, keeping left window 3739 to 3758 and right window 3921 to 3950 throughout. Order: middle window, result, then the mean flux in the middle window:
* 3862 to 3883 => -2.7 Ang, 9.62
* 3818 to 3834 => 3.7 Ang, 6.85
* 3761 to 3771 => -1.3 Ang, 10.6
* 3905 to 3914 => -4.8 Ang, 12.7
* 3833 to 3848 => 0.7 Ang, 8.36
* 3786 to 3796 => -3.0 Ang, 11.9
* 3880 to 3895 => -3.8 Ang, 10.6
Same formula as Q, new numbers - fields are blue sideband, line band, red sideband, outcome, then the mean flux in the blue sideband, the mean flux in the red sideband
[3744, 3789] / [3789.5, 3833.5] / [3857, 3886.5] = 4.2 Ang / 12.2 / 9.22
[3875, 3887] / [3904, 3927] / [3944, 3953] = -2.2 Ang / 9.88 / 11.8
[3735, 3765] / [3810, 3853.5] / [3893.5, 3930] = 8.0 Ang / 9.27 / 11.5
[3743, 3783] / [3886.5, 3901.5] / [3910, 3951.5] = -2.1 Ang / 11.7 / 9.66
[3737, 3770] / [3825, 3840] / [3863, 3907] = 5.3 Ang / 9.64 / 10.4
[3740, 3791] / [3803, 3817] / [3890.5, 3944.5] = -0.9 Ang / 12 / 10.2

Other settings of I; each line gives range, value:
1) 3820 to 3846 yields 7.29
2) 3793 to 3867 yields 9.39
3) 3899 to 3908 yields 10.9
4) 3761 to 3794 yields 13.4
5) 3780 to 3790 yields 15.3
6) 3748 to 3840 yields 10.9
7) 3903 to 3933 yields 10.7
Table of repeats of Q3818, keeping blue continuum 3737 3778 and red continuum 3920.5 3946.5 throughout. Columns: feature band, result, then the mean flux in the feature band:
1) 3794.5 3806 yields -2.39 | 12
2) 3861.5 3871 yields -0.80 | 9.51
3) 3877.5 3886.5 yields -1.30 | 9.71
